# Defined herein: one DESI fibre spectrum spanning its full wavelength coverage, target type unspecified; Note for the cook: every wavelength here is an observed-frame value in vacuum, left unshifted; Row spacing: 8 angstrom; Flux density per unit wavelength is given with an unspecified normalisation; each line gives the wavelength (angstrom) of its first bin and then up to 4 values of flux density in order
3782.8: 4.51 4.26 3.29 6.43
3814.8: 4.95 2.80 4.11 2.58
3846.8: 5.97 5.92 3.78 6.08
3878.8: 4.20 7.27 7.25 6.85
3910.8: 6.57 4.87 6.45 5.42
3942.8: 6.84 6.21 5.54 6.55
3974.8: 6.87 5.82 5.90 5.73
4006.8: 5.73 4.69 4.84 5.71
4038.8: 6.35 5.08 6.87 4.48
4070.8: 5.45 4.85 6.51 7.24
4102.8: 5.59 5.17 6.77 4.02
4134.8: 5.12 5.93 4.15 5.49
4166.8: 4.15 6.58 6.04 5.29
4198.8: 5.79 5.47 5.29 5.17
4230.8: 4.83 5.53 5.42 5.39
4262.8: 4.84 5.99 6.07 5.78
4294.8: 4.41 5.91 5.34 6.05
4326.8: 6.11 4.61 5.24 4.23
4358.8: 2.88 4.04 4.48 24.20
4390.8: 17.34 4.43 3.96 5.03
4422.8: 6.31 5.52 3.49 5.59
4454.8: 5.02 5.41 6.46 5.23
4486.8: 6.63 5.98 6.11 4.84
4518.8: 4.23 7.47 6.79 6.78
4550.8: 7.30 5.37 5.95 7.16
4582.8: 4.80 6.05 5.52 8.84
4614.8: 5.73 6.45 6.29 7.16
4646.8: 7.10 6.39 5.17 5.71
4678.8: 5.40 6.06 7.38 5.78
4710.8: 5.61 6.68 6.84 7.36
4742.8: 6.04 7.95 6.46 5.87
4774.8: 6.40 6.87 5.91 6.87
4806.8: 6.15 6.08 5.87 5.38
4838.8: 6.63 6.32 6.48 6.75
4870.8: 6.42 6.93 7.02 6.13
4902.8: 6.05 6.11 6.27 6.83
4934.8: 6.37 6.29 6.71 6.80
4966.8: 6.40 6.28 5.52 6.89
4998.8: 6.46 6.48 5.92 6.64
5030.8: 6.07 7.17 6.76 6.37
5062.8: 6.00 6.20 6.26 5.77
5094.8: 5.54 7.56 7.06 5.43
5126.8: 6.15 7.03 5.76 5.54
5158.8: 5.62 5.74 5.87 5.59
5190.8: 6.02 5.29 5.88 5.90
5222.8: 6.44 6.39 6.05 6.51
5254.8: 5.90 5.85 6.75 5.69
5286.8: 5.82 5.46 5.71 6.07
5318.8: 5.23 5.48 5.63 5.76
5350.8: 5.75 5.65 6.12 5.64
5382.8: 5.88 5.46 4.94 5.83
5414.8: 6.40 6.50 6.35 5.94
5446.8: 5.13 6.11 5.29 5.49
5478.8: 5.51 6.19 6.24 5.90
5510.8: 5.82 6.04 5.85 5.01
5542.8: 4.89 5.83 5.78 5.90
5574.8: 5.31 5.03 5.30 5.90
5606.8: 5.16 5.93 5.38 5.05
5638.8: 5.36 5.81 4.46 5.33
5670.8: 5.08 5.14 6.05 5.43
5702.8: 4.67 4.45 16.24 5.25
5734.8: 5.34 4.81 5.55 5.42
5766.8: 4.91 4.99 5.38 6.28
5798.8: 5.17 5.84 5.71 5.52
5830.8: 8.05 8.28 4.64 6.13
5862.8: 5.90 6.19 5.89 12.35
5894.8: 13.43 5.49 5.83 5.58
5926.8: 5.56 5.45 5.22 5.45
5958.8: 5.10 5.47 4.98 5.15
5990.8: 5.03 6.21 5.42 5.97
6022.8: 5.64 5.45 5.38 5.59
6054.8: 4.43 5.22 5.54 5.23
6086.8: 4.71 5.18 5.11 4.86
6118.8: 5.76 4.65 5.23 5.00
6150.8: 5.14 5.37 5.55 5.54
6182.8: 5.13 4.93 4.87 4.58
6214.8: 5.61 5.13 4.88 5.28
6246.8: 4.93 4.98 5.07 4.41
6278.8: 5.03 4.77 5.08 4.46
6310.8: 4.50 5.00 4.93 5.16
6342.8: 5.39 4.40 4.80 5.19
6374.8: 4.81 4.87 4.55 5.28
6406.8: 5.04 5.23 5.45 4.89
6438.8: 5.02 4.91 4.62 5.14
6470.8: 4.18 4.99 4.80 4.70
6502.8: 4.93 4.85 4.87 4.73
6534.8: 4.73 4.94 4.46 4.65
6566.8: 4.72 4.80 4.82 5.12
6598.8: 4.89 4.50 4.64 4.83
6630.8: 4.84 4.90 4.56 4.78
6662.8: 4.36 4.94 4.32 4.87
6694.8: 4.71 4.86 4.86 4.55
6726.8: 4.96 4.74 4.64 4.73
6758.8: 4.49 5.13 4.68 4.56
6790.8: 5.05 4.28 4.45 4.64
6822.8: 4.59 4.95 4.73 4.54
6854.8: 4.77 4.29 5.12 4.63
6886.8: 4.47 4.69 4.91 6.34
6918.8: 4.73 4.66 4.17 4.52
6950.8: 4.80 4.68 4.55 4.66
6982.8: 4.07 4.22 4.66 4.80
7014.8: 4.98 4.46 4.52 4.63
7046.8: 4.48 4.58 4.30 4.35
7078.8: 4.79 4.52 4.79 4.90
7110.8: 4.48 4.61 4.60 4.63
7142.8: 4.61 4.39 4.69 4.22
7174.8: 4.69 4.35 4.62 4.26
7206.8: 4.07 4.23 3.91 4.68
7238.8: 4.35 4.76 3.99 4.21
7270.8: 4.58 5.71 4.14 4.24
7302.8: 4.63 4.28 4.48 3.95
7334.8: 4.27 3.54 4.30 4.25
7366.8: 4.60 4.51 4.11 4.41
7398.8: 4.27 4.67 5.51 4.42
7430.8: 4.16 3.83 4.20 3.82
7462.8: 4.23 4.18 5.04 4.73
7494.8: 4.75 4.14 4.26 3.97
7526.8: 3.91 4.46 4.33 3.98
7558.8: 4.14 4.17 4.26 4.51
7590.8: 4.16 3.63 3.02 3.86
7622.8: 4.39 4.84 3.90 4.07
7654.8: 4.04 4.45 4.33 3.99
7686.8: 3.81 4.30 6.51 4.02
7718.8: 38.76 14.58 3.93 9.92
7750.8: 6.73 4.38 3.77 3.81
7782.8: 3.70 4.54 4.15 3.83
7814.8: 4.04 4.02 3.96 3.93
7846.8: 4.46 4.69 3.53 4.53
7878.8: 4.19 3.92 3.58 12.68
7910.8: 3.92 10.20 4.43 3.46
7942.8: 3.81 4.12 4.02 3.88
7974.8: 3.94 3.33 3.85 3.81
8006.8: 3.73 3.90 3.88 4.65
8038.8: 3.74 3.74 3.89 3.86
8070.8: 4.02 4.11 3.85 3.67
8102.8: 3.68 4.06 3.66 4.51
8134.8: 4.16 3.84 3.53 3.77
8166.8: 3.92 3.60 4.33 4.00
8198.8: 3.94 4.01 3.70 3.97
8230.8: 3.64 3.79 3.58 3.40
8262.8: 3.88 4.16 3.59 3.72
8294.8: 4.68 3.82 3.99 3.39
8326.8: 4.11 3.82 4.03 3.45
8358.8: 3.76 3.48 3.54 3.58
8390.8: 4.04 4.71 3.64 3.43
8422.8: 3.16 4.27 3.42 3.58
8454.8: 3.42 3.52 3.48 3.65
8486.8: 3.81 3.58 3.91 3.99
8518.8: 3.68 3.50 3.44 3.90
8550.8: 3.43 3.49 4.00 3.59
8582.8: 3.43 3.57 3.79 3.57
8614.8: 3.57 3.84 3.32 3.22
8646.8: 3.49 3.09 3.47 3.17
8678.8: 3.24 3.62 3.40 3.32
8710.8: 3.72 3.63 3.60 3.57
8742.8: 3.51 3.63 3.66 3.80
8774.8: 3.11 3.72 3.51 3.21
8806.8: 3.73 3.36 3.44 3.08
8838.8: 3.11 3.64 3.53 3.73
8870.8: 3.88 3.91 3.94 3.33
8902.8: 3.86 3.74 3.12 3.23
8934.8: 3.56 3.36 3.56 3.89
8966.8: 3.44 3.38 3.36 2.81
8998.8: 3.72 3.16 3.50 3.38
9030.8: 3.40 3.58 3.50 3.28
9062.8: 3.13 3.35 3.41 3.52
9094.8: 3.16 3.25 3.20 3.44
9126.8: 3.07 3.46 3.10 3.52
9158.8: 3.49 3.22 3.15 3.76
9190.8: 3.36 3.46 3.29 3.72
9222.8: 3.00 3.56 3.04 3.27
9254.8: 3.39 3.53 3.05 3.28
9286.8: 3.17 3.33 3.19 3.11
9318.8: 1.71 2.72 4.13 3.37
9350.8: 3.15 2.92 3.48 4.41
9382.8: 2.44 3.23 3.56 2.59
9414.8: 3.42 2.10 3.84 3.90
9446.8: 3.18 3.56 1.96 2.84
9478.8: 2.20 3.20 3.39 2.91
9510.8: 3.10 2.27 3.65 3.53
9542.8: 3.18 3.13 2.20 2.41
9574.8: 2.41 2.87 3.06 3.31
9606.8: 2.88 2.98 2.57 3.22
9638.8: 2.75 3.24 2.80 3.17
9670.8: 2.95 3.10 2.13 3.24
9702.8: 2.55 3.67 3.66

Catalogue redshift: 0.18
